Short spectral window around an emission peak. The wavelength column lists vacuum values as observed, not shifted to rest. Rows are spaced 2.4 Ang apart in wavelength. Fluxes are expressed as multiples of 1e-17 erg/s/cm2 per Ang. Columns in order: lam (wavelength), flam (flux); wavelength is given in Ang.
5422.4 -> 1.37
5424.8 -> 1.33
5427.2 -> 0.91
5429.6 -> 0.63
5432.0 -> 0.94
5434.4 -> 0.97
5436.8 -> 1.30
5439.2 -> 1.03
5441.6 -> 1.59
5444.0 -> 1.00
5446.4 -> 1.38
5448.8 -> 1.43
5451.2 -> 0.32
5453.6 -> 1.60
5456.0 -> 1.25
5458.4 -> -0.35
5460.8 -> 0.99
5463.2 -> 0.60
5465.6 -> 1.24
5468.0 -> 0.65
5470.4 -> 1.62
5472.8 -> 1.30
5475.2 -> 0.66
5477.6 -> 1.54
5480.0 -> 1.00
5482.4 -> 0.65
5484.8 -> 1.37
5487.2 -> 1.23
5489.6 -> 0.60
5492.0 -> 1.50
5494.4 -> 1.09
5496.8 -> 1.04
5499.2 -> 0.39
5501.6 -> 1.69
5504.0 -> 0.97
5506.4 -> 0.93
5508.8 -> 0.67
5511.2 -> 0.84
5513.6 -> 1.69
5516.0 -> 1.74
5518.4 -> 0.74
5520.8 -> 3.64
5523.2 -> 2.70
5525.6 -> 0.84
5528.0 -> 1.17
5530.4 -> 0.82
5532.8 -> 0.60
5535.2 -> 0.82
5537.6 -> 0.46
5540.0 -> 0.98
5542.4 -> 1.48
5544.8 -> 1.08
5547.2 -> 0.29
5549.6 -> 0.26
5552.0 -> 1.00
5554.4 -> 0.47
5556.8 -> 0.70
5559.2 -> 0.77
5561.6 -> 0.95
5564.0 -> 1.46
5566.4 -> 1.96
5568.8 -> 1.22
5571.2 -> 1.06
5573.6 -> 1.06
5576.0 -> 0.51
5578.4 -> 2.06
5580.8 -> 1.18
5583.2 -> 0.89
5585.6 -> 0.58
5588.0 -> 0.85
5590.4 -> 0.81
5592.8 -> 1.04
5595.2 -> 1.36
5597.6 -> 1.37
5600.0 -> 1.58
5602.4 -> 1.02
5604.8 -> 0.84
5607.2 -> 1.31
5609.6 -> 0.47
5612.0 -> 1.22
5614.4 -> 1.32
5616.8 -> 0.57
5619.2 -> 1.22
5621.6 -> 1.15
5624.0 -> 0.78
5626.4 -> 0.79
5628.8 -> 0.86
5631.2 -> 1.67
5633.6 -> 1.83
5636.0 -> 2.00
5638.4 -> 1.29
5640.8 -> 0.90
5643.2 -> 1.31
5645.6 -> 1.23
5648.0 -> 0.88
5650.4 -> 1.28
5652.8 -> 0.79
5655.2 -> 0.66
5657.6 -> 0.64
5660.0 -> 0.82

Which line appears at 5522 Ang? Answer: H-beta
